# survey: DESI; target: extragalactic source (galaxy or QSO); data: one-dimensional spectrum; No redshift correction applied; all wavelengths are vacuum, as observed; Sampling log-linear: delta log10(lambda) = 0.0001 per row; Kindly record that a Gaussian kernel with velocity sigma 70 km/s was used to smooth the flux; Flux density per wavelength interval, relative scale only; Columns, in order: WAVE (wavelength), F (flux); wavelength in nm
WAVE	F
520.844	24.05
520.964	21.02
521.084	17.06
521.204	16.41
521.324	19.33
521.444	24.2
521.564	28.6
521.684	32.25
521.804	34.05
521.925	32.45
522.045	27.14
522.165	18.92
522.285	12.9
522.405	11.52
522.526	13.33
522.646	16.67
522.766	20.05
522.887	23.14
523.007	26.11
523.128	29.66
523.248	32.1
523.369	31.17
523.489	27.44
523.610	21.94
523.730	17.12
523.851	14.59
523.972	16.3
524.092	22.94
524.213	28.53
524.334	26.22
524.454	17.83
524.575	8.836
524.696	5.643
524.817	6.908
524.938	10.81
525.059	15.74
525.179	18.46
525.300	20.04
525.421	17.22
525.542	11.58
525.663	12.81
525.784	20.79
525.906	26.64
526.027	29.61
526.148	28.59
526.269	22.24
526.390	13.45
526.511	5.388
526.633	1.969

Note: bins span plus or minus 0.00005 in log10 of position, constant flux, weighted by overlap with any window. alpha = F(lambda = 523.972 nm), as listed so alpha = 16.3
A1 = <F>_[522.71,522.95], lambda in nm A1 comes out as 21.7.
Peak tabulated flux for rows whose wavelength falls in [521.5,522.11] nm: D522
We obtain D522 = 34.05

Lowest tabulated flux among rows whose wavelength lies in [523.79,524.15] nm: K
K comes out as 14.59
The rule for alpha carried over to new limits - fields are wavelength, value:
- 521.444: 24.2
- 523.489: 27.44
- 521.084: 17.06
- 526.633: 1.969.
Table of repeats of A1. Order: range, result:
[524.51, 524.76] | 7.4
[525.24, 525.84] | 16.5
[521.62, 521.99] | 32.8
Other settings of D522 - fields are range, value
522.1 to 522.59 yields 18.92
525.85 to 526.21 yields 29.61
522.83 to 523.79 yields 32.1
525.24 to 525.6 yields 20.04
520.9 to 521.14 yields 21.02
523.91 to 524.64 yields 28.53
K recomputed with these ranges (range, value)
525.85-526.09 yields 26.64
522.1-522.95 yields 11.52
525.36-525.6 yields 11.58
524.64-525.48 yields 5.643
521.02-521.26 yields 16.41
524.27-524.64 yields 8.836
